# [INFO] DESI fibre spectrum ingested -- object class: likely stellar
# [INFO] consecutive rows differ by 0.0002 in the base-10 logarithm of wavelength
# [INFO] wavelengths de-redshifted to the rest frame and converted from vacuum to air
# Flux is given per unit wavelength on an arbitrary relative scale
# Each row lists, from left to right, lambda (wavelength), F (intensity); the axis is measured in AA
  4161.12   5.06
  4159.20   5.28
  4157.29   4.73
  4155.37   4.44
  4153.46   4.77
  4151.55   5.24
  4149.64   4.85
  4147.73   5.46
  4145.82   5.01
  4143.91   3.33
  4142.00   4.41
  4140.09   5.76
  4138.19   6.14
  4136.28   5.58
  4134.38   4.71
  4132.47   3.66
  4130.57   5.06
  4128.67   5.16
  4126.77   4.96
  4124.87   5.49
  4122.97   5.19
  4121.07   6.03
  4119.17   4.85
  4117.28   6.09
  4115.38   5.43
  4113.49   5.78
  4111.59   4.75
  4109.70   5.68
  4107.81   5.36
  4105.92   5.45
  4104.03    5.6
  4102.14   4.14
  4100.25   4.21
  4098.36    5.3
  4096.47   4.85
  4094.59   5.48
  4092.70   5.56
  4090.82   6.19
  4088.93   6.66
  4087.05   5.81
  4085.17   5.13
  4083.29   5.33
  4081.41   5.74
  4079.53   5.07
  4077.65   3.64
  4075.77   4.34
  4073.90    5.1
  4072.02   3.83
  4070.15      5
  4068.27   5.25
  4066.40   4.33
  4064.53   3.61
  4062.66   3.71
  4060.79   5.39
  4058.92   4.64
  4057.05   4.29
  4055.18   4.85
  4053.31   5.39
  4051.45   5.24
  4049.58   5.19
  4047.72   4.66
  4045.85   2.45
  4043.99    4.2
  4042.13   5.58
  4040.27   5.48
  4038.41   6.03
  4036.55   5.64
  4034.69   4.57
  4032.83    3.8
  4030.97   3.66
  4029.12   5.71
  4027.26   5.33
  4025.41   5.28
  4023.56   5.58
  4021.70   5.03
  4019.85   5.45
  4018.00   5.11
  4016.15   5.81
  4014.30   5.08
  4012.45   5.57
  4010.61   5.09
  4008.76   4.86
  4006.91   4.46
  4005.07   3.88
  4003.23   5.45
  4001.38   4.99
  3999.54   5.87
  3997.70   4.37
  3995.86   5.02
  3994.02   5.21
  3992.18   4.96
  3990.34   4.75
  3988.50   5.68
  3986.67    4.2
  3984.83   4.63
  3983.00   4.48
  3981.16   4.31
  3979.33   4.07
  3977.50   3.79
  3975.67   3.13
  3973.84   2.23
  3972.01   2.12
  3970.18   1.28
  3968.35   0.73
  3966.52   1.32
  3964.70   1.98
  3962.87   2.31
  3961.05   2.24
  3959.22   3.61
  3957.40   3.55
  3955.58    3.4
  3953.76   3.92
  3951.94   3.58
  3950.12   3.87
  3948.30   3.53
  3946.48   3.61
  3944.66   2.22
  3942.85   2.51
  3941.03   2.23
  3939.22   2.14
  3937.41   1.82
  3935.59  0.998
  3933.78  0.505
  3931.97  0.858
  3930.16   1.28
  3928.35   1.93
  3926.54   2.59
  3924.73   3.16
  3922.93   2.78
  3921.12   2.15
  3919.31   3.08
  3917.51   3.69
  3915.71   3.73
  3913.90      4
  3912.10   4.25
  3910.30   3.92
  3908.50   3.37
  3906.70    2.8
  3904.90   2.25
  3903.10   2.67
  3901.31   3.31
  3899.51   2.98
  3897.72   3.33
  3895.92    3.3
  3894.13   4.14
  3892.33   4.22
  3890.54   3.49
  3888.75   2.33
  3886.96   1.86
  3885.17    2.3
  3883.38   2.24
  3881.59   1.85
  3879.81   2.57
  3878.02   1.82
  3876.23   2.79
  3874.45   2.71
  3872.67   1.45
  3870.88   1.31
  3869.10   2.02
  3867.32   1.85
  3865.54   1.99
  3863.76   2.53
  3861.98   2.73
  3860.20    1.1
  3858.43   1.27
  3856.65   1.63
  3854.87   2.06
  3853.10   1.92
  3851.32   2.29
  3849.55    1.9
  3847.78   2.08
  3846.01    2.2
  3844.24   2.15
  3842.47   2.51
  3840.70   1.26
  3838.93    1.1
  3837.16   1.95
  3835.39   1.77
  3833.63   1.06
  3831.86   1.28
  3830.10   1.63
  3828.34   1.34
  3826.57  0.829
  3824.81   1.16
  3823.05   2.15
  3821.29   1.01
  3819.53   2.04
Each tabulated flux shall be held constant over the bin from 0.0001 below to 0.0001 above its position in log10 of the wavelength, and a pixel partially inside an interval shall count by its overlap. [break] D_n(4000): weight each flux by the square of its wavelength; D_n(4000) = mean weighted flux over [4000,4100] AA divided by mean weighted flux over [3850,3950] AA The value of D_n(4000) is 2.1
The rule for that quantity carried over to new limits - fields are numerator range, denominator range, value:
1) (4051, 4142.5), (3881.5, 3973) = 2.06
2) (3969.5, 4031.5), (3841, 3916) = 1.94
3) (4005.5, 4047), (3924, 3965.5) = 2.06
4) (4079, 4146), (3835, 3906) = 2.58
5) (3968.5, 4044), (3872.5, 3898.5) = 1.81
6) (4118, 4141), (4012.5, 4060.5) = 1.10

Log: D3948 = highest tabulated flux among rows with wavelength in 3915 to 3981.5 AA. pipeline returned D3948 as 4.31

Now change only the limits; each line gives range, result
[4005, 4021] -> 5.81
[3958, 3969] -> 3.61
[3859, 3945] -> 4.25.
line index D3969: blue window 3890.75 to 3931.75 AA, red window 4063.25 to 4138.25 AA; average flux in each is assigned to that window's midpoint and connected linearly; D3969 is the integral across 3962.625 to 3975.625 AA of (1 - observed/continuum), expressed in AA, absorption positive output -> 6.8 AA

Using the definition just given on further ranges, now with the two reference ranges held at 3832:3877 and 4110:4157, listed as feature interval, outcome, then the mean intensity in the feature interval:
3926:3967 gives 7.22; 2.45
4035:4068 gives -4.87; 4.75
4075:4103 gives -3.61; 5.17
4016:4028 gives -4.82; 5.34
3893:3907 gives -4.19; 3.13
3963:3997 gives -1.59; 3.53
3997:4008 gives -3.86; 4.85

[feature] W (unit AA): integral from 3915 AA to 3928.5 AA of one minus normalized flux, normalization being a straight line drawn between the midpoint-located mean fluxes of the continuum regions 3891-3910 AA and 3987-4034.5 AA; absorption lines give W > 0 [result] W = 2.5 AA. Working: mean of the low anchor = 3.26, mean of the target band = 2.93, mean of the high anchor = 5.02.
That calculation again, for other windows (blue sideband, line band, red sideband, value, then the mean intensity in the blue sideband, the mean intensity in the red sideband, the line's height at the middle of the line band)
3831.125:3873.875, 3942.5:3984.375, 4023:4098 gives 6.07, 1.82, 4.94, 3.48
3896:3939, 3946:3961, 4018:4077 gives -1.38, 2.67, 4.79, 3.26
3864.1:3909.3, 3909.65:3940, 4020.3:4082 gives 5.39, 2.6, 4.77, 3.1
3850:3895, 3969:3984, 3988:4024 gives 4.53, 2.26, 5.1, 4.47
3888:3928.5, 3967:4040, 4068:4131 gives -5.00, 3.22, 5.22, 4.22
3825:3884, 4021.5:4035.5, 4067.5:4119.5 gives -1.89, 1.85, 5.21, 4.29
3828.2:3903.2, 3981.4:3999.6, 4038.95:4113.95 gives -4.82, 2.2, 4.96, 3.83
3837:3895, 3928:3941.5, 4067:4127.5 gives 7.27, 2.17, 5.22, 3.08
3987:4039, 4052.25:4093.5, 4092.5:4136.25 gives 1.43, 5.06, 5.17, 5.12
